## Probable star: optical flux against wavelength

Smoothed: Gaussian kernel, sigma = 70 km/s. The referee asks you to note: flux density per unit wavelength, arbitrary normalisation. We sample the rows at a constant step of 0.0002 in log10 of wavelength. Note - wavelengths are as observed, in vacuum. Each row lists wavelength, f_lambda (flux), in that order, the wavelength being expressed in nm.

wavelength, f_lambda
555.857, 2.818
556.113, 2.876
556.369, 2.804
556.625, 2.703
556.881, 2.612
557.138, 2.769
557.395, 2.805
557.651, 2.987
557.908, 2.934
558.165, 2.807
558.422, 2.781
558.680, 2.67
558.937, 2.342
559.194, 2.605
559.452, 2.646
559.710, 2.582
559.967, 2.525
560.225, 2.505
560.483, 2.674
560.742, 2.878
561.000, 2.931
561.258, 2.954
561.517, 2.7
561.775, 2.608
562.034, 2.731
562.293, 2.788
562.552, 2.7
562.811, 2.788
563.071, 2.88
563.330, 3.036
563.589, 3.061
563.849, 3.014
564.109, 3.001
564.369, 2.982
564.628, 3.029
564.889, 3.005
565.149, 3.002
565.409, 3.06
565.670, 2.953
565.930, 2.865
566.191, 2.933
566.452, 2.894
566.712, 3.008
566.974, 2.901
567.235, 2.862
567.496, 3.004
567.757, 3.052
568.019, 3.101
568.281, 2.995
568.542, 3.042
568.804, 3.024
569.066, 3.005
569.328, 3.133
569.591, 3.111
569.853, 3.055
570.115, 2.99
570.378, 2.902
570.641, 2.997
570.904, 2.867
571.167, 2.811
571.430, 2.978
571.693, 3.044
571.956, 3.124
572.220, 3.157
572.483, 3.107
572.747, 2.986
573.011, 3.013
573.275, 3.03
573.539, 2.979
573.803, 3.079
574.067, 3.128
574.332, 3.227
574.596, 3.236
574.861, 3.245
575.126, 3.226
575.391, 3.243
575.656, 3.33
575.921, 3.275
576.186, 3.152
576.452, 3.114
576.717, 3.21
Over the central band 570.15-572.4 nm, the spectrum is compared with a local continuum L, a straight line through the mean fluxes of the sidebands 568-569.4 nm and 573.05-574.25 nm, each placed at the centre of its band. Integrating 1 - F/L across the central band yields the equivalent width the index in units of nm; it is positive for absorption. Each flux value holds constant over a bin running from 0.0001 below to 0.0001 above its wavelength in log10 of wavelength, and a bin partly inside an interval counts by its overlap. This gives 0.05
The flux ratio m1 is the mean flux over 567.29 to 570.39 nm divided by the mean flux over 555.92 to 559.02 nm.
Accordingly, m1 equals 1.1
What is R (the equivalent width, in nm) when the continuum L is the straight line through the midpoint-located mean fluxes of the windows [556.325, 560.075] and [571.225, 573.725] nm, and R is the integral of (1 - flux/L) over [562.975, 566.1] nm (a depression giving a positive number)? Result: -0.151 nm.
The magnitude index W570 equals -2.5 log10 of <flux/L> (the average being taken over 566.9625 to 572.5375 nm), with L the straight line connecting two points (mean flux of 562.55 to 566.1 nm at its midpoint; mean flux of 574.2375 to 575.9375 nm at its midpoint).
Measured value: 0.03 mag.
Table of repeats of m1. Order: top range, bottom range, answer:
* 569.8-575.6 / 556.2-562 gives 1.13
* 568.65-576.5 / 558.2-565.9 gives 1.10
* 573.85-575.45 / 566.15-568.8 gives 1.08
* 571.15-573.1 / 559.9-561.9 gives 1.11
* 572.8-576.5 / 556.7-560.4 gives 1.18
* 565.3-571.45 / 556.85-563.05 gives 1.09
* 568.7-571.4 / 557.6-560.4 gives 1.12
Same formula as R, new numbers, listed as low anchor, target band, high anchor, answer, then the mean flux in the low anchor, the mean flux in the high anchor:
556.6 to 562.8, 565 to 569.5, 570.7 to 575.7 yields -0.10 nm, 2.72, 3.09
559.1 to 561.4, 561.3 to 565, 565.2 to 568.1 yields -0.08 nm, 2.7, 2.97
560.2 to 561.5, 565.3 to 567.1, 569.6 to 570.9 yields -0.02 nm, 2.8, 2.99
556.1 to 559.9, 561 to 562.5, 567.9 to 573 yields 0.02 nm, 2.72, 3.02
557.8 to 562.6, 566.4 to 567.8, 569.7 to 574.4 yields -0.03 nm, 2.7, 3.02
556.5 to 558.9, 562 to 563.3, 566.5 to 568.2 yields 0.04 nm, 2.77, 2.98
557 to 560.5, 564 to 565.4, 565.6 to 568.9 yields -0.06 nm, 2.69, 2.97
